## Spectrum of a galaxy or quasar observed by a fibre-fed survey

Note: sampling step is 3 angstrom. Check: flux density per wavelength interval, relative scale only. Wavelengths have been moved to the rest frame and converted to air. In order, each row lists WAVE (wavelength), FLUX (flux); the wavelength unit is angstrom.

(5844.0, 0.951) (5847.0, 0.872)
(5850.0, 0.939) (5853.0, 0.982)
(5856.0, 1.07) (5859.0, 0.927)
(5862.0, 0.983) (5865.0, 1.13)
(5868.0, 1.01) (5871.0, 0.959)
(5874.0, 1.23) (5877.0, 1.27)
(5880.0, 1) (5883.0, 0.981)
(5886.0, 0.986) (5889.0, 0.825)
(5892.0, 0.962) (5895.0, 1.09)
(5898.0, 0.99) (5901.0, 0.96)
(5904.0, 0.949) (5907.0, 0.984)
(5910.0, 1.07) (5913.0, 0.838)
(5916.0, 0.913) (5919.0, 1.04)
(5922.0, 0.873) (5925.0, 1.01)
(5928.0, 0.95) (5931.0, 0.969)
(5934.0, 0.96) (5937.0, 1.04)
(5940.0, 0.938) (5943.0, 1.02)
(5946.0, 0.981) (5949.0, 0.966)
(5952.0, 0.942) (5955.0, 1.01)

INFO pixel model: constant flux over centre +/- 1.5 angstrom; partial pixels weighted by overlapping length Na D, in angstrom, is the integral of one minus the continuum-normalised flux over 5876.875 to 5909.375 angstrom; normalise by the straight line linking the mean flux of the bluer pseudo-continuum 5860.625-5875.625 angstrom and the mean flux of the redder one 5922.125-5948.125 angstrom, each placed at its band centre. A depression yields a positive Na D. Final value 1.3 angstrom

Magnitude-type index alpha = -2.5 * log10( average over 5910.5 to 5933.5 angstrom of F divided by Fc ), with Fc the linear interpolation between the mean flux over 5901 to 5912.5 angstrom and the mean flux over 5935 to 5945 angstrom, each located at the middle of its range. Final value 0.05 mag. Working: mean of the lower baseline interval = 0.981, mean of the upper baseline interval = 0.996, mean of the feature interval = 0.948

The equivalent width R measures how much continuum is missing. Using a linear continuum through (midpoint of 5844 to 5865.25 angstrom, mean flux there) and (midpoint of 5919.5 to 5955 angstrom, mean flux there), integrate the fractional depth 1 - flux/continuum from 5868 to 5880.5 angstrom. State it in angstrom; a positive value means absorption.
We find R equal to -1.8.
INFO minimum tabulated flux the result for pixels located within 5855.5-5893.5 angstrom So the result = 0.825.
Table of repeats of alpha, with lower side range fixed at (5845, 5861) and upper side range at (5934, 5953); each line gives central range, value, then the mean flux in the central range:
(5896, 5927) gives 0.01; 0.965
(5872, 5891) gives -0.09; 1.04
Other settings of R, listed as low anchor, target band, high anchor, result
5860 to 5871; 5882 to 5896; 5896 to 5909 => 0.4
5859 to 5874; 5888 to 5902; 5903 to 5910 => 0.4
